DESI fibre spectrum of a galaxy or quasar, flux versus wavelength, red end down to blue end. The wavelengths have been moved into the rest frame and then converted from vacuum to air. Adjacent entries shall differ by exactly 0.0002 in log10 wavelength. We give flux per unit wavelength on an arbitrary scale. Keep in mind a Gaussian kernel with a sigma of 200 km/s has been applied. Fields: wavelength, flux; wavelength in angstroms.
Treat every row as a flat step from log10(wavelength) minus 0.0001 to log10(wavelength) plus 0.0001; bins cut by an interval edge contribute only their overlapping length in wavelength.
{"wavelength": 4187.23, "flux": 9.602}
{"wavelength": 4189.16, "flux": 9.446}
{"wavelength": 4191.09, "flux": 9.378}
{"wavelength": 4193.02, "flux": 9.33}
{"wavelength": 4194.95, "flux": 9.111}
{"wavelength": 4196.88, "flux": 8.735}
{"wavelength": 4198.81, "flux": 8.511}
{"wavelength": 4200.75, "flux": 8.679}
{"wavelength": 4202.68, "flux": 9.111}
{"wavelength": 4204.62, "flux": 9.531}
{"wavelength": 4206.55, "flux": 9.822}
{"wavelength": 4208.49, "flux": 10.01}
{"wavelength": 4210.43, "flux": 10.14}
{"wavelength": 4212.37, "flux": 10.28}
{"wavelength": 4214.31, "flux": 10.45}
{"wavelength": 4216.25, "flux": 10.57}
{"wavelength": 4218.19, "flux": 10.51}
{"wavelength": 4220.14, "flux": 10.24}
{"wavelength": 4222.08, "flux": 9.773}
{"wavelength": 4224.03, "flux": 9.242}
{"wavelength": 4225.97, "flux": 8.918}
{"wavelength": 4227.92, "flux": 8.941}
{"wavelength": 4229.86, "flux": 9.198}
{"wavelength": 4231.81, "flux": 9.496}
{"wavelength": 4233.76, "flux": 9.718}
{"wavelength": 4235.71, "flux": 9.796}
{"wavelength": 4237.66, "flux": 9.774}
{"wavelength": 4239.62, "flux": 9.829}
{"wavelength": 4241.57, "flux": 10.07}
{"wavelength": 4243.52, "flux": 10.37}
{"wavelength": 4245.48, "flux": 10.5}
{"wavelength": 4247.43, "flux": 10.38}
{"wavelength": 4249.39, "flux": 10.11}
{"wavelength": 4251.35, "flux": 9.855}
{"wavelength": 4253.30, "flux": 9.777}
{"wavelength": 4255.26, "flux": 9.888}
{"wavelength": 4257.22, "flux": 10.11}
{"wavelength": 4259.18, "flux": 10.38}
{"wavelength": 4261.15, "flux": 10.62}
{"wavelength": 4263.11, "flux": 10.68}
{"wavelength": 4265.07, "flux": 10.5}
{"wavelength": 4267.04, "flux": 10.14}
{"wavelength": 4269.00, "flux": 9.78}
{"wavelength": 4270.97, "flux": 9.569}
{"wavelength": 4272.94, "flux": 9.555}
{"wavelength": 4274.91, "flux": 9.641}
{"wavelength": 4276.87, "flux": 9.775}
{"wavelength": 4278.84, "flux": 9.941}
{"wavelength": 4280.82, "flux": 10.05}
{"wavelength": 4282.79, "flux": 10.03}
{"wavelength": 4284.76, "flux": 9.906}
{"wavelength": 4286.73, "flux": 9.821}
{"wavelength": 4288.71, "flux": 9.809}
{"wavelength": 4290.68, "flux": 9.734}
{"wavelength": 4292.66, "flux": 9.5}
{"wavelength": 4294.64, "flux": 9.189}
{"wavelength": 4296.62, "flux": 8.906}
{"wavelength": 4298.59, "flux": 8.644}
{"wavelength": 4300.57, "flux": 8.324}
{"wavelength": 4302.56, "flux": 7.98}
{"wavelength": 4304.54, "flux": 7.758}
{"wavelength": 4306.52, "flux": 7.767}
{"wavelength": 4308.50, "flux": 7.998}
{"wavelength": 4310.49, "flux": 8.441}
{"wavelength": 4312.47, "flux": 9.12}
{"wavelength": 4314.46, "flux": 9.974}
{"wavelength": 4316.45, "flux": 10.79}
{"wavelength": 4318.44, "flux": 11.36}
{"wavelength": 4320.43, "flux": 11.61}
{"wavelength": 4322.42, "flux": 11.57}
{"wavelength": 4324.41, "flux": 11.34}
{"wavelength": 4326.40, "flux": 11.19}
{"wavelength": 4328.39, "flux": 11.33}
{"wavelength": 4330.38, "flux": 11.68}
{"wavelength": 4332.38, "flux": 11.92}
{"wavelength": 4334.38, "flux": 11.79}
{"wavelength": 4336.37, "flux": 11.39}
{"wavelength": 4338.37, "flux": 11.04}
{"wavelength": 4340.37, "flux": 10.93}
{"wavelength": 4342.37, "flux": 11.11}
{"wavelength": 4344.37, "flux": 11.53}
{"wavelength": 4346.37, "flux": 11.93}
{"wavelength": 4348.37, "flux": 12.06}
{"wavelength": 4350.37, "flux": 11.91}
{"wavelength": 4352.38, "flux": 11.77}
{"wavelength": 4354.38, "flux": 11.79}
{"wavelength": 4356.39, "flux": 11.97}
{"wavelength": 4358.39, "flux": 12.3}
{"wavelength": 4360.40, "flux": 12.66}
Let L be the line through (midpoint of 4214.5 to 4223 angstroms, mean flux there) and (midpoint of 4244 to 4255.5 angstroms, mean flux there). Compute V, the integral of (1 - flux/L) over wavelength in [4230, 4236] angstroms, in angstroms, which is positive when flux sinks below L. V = 0.4 angstroms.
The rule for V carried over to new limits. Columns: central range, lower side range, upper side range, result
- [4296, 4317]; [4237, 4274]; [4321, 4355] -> 4.5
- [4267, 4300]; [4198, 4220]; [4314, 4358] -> 3.6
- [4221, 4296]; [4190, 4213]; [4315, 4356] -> 3.1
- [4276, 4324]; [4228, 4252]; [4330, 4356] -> 6.0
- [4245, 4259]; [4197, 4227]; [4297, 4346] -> -0.3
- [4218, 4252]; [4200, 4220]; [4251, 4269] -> 0.9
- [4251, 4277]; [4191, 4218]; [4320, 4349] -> 1.0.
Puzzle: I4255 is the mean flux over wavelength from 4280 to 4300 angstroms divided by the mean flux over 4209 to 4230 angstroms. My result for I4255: 0.97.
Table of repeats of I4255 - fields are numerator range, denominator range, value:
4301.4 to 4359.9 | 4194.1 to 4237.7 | 1.13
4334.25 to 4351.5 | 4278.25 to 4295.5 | 1.18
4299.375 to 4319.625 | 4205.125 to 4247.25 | 0.91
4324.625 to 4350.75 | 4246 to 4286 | 1.15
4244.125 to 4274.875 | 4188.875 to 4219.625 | 1.05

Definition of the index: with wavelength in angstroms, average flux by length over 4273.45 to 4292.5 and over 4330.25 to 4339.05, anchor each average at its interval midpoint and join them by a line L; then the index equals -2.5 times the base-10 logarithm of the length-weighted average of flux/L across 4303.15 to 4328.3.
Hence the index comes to 0.11 mag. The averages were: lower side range 9.83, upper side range 11.6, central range 9.93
